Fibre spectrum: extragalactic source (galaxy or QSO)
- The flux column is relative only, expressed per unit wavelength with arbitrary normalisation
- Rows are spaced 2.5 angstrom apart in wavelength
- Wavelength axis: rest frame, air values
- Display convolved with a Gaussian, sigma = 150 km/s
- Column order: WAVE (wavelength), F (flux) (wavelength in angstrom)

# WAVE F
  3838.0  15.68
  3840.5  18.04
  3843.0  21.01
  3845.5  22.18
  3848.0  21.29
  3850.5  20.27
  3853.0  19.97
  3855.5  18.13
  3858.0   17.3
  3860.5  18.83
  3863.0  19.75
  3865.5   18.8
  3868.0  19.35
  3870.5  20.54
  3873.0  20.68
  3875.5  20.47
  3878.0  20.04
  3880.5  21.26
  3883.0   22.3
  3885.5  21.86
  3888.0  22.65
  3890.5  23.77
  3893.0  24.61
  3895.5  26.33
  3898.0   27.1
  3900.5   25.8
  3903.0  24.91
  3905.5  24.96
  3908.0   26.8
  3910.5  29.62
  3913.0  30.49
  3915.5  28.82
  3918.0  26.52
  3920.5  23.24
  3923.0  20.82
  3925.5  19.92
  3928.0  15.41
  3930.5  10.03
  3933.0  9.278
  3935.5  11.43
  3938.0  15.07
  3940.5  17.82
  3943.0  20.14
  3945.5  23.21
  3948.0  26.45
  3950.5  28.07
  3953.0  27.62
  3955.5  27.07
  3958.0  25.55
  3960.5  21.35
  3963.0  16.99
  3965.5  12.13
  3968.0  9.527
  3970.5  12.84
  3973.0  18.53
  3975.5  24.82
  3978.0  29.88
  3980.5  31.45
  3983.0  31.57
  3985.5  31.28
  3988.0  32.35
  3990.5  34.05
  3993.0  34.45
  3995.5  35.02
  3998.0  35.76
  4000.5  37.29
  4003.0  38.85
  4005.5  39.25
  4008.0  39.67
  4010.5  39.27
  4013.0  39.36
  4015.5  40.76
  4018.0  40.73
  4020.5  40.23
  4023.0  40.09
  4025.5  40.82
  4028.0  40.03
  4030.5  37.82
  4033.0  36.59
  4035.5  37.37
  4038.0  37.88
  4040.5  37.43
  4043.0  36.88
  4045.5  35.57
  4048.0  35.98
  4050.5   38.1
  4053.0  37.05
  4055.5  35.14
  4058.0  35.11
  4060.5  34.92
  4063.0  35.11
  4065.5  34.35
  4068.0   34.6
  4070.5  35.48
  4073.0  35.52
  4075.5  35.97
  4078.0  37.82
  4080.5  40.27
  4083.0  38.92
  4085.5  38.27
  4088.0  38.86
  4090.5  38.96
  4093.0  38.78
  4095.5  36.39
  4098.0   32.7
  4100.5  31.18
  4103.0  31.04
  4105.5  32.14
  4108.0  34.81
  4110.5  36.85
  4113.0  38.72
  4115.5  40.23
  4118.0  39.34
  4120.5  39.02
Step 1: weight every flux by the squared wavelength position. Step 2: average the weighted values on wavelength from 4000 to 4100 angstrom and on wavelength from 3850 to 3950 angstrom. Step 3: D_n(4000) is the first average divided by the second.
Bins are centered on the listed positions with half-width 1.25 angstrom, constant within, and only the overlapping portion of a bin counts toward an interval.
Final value 1.89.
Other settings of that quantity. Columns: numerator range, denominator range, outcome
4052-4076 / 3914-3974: 1.92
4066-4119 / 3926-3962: 1.97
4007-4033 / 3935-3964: 1.87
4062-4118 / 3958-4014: 1.30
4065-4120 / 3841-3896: 1.96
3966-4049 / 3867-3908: 1.58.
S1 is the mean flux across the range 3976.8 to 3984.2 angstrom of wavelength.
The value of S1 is 31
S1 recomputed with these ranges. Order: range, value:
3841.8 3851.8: 21.2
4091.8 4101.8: 34.7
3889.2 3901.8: 25.5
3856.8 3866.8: 18.7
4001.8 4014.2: 39.3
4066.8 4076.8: 35.4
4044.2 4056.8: 36.4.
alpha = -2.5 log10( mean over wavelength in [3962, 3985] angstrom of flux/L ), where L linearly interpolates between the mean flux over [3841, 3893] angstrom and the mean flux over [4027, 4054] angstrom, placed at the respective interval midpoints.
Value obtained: 0.41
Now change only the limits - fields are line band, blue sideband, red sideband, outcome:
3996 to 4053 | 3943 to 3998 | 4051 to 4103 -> -0.24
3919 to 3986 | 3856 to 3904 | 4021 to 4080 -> 0.34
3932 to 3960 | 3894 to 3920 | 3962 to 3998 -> 0.24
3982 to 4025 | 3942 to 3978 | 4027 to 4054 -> -0.23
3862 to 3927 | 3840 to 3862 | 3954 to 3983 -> -0.15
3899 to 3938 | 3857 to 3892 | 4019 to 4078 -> 0.13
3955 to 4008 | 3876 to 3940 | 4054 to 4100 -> 0.03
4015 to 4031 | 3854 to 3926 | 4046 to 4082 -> -0.21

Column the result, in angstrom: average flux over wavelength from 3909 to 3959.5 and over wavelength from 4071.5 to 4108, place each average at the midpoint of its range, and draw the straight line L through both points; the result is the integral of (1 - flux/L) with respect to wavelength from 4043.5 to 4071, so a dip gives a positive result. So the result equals -2.1 angstrom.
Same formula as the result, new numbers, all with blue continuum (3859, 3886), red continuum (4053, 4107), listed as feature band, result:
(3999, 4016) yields -4.9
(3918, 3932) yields 3.3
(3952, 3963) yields 0.9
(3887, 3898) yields -1.5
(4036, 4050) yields -1.6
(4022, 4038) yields -3.3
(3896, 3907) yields -1.6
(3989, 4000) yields -2.1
